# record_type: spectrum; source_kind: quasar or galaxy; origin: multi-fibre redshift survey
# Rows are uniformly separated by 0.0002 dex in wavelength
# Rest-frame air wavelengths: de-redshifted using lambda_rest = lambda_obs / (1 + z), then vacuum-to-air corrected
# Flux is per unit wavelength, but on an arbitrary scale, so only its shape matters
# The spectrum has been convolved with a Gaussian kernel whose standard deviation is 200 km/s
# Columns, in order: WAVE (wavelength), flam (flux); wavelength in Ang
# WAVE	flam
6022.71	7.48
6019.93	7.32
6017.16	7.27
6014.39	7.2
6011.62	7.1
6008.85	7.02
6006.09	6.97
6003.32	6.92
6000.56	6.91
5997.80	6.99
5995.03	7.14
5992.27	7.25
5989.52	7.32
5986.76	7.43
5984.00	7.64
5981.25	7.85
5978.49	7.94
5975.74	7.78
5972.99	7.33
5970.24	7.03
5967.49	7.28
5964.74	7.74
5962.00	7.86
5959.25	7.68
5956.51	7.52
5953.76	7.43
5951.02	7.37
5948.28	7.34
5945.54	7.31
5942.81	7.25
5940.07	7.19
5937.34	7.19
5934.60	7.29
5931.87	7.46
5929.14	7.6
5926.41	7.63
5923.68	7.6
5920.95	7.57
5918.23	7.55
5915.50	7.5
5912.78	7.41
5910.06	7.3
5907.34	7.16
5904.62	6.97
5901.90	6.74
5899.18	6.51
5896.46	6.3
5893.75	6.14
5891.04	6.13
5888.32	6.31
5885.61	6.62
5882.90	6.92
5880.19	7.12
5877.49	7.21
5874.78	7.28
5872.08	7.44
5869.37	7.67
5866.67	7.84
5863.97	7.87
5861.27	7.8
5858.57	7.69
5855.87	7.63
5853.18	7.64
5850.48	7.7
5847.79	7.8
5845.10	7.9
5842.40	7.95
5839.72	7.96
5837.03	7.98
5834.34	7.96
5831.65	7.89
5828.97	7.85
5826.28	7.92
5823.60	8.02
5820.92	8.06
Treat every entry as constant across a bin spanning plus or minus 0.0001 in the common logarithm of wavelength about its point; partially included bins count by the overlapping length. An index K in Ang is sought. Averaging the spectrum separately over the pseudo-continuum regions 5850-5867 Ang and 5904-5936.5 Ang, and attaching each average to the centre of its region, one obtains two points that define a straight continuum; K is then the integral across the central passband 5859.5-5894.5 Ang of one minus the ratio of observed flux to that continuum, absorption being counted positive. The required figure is 2.38 Ang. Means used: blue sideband 7.73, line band 7.13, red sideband 7.43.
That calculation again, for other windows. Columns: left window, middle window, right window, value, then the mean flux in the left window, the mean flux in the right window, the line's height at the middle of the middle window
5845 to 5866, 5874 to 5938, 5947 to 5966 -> 5.0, 7.75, 7.56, 7.66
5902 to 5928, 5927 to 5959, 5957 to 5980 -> 0.5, 7.38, 7.58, 7.48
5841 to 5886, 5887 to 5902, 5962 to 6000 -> 2.4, 7.55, 7.44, 7.53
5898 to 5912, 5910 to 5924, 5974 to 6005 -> -1.0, 6.96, 7.37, 7.02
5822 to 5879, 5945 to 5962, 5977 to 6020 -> -0.1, 7.76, 7.27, 7.42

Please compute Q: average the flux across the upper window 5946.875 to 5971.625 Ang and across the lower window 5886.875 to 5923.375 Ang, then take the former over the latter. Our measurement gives 1.08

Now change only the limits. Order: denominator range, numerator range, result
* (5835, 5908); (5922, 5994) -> 1.03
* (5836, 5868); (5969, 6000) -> 0.95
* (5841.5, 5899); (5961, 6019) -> 1.01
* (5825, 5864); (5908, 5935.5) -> 0.96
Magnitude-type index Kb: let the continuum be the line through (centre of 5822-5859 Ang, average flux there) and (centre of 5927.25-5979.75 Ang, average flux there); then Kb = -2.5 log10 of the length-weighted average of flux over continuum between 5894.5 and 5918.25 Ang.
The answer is 0.09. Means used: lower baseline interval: 7.85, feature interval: 7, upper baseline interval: 7.45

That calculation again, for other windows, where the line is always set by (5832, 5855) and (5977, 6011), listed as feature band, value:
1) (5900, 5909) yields 0.102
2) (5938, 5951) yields 0.028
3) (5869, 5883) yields 0.066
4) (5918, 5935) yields -0.001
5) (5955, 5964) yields -0.039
